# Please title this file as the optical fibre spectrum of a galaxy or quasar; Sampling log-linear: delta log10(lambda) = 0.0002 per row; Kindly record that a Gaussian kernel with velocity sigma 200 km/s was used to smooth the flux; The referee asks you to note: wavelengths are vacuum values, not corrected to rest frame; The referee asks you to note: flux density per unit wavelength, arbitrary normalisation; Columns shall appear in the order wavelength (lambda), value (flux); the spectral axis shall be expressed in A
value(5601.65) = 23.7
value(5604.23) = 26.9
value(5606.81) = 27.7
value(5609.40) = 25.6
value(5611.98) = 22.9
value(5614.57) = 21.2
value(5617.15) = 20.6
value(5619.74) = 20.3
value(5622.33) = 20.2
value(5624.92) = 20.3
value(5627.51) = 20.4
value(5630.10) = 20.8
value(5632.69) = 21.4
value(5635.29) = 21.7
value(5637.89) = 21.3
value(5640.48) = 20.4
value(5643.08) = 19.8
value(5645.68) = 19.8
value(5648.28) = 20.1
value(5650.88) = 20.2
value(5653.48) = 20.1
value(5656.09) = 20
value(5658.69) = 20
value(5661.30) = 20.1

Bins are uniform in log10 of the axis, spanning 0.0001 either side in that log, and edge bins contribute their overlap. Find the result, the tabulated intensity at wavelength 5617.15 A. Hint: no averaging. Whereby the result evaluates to 20.6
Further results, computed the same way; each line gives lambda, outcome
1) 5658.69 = 20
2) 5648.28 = 20.1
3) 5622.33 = 20.2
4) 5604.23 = 26.9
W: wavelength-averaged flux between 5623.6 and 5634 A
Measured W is 20.7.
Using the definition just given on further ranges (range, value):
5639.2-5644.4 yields 20.1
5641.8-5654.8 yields 20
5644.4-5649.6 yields 20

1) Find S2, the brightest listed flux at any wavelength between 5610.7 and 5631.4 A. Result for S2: 22.9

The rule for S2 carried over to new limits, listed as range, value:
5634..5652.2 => 21.7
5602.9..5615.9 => 27.7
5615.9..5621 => 20.6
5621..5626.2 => 20.3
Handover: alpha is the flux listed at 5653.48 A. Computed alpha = 20.1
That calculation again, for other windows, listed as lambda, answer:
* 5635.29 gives 21.7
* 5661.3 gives 20.1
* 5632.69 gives 21.4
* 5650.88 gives 20.2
